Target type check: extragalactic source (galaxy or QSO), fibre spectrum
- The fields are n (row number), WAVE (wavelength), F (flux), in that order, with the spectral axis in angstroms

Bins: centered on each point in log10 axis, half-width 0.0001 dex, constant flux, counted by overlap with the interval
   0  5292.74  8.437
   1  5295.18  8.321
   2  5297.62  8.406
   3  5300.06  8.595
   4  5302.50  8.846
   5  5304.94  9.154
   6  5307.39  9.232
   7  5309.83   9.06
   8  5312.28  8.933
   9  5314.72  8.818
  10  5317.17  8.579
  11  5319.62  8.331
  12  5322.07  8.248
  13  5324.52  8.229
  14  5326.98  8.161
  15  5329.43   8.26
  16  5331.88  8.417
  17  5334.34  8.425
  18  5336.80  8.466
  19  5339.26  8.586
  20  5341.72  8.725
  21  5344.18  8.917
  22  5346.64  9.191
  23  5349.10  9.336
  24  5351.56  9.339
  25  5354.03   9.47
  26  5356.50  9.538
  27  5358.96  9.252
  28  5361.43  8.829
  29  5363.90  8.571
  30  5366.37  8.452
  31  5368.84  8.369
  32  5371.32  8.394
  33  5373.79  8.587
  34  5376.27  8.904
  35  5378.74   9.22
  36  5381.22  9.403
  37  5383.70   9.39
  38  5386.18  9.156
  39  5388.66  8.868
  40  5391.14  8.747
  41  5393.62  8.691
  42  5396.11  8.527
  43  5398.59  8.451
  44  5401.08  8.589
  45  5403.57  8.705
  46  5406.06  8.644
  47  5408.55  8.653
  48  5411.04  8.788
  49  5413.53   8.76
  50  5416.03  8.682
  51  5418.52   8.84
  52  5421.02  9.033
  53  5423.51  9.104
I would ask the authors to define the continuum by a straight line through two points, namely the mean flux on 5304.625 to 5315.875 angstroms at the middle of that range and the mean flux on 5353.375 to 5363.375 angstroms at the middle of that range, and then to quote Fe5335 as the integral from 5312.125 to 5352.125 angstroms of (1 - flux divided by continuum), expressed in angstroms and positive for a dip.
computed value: 2.1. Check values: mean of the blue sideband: 9.03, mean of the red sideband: 9.21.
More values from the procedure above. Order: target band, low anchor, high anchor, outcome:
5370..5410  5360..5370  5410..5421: -0.6 angstroms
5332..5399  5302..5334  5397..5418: -1.8 angstroms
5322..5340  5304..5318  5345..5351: 1.5 angstroms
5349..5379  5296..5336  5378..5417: -0.6 angstroms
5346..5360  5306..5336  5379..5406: -1.1 angstroms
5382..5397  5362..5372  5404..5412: -0.6 angstroms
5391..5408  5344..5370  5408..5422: 0.5 angstroms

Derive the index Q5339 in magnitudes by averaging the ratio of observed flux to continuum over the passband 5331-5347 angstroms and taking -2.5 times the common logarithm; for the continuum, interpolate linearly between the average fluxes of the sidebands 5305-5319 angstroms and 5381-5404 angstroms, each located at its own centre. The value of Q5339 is 0.03 mag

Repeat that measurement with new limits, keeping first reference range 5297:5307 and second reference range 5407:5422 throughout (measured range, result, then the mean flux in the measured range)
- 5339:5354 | -0.03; 9.08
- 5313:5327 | 0.05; 8.43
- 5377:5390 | -0.05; 9.2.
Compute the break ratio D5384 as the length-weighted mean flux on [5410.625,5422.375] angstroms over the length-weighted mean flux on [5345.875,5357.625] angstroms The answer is 0.9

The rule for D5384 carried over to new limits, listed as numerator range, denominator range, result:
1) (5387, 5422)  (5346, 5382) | 0.97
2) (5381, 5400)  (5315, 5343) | 1.05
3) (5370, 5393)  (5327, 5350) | 1.03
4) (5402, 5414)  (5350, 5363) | 0.94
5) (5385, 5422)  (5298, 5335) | 1.01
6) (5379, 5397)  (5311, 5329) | 1.06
